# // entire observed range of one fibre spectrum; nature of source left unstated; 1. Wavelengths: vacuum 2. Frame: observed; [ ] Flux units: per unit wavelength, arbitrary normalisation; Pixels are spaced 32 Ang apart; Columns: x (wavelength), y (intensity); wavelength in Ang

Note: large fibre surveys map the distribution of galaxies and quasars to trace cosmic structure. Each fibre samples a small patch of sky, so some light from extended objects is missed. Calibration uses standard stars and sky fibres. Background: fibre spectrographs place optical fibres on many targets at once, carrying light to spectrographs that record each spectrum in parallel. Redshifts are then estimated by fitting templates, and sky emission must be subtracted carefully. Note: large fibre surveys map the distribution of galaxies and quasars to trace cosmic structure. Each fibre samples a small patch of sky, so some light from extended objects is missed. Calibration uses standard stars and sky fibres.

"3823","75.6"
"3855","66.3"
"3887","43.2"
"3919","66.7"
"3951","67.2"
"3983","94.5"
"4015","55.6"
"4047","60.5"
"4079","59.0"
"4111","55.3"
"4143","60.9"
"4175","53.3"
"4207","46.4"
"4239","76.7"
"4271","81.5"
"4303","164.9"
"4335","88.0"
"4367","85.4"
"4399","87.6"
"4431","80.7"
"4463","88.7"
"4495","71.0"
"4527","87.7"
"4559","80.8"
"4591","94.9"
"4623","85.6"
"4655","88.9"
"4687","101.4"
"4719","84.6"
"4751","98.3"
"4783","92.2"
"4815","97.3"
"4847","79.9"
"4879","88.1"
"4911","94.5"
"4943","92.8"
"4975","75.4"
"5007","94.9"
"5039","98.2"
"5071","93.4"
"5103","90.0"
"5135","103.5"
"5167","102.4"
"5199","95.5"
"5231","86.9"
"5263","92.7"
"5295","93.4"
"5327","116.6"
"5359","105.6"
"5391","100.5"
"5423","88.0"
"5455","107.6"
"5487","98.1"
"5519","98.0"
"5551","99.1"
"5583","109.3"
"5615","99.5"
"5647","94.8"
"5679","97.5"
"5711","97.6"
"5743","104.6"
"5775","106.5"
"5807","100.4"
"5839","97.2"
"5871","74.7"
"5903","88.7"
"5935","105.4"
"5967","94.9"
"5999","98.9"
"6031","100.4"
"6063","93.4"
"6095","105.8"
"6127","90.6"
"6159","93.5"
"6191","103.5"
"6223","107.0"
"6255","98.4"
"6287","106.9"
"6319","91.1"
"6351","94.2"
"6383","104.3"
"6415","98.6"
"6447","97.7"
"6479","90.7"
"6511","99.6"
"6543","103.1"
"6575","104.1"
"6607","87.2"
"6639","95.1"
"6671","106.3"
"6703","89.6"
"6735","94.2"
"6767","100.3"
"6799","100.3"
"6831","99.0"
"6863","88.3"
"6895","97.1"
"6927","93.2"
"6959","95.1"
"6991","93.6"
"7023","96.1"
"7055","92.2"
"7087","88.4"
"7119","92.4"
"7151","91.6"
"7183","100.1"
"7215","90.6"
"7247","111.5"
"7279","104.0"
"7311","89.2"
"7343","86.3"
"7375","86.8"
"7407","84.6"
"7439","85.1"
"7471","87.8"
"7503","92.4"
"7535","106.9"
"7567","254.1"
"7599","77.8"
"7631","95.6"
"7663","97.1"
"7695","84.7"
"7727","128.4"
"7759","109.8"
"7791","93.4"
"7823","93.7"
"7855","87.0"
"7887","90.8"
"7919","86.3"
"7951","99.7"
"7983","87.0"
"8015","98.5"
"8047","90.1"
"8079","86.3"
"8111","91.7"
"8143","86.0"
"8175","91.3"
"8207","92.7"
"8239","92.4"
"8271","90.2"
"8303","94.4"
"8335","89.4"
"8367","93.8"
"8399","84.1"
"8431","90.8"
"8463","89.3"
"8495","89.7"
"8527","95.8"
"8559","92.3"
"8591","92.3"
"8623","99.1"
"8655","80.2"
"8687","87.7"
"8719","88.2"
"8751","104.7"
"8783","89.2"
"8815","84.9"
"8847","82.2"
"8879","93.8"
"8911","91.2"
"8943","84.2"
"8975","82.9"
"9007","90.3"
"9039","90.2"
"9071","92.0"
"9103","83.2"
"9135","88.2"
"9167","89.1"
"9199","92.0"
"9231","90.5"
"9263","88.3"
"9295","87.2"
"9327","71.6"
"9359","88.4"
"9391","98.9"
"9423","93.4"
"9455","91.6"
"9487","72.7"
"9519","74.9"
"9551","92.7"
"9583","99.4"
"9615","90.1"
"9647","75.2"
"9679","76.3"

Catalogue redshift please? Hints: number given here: 0.151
